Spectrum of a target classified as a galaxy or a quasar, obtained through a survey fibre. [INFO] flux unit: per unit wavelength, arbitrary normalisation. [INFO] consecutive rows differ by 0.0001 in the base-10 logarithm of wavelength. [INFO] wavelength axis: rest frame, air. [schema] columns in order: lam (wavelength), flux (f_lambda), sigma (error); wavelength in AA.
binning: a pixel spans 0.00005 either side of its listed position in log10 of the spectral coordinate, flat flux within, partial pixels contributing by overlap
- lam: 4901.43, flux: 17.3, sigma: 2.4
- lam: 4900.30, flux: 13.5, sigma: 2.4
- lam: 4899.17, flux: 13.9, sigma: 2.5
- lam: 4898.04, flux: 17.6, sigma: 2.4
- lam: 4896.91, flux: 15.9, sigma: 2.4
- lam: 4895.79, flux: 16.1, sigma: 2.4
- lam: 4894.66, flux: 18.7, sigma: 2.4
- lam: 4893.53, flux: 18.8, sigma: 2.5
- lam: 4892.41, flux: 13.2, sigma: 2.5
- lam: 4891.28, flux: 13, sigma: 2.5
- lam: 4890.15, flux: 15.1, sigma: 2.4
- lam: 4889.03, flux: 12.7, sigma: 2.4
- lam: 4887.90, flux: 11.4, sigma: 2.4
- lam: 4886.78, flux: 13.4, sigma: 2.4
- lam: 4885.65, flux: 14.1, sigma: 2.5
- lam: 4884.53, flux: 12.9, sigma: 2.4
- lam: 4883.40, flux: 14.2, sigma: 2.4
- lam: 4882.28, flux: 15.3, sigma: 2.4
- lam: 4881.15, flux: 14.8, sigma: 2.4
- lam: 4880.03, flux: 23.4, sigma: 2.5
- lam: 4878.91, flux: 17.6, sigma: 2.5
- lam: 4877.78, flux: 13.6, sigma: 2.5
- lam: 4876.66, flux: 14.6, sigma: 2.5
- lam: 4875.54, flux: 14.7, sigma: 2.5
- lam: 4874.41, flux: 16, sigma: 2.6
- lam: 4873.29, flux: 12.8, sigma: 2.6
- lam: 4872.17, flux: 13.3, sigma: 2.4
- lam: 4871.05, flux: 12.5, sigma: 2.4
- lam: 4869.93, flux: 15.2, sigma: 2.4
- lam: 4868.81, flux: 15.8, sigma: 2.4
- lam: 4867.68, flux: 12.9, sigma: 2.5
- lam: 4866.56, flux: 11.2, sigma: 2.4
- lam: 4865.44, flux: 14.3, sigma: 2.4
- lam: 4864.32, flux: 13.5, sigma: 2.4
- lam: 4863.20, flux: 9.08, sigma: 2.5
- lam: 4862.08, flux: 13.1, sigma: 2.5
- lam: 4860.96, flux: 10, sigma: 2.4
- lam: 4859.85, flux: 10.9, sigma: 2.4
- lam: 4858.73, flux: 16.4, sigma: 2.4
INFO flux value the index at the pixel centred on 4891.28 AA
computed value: 13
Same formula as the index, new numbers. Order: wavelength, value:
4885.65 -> 14.1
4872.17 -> 13.3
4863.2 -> 9.08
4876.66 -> 14.6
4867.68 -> 12.9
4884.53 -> 12.9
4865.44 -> 14.3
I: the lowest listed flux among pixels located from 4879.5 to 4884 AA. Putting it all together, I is 14.2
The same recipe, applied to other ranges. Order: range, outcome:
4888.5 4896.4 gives 12.7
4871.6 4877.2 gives 12.8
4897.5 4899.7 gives 13.9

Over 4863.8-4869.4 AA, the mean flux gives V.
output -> 13.5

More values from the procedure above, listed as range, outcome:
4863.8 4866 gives 13.9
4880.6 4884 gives 14.7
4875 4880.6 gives 16.8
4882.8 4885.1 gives 13.6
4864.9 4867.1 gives 12.8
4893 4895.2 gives 18.7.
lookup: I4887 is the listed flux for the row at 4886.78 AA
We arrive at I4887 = 13.4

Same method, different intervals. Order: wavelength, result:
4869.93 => 15.2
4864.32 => 13.5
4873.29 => 12.8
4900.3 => 13.5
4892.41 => 13.2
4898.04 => 17.6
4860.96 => 10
